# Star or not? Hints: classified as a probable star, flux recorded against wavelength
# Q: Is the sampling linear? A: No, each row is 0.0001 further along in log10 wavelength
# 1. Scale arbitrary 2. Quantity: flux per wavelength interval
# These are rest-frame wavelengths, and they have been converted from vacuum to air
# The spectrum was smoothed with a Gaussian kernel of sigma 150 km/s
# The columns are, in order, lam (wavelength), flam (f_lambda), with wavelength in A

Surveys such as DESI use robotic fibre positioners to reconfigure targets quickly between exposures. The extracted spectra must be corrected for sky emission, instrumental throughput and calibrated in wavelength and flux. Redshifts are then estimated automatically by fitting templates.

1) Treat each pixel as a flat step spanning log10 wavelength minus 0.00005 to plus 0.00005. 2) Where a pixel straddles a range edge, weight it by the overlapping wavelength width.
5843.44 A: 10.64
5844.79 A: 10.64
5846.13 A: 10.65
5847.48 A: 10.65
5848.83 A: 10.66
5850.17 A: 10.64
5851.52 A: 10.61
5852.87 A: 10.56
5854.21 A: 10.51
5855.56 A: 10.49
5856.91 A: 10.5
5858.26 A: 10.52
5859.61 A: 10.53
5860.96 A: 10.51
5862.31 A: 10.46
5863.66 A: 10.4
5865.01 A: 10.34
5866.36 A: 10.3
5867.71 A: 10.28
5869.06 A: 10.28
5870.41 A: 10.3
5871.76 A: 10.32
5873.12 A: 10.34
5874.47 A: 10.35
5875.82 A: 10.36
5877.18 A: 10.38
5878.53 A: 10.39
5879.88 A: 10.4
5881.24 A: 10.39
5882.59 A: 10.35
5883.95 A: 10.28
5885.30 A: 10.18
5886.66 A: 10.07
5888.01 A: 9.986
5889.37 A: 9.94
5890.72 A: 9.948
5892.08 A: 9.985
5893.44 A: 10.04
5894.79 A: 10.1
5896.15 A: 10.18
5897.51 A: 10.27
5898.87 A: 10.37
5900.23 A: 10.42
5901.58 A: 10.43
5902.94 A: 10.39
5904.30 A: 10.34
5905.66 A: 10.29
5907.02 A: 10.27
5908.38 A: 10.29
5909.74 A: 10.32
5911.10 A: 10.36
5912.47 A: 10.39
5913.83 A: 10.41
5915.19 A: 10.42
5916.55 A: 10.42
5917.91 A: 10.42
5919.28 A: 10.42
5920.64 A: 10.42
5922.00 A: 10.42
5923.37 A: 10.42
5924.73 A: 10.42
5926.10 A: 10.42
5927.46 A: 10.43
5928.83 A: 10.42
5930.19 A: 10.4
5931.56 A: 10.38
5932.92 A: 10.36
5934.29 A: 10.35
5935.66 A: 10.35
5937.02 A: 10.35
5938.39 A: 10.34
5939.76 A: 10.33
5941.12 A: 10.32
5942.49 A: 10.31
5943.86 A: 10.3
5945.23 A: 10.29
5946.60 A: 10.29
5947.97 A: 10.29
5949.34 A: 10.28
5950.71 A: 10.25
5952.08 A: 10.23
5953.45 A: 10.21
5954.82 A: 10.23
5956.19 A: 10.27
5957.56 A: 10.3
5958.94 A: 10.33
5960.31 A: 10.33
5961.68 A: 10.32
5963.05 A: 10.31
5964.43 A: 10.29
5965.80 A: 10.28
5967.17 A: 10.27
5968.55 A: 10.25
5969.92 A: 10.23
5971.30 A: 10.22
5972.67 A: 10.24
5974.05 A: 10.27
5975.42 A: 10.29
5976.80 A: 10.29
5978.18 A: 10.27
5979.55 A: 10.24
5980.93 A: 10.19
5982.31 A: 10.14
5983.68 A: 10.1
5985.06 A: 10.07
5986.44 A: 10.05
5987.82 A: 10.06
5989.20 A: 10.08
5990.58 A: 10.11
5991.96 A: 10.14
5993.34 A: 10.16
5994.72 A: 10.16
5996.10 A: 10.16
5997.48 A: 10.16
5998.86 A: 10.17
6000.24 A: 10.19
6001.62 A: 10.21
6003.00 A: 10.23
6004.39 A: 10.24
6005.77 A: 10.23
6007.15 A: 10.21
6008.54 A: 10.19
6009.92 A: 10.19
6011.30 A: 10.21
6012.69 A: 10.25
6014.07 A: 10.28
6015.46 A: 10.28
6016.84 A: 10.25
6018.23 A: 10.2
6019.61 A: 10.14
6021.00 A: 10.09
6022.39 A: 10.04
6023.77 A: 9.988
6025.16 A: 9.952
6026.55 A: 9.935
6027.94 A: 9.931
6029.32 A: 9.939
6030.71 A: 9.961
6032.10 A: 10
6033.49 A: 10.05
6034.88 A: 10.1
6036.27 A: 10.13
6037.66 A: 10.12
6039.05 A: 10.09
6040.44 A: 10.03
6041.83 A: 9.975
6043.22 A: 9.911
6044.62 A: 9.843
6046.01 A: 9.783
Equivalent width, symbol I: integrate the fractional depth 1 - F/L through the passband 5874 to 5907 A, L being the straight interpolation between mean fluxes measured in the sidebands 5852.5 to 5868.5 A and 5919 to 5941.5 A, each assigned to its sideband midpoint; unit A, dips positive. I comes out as 0.6 A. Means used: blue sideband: 10.4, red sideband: 10.4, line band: 10.2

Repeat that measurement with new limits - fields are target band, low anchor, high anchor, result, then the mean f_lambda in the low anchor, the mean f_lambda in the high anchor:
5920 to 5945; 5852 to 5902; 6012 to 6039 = -0.4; 10.3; 10.1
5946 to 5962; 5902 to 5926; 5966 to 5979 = 0.0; 10.4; 10.3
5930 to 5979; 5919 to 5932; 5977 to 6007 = 0.1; 10.4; 10.2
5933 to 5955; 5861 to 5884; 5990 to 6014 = -0.1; 10.4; 10.2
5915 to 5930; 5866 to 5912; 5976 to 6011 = -0.3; 10.3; 10.2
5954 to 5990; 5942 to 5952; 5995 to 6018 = 0.1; 10.3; 10.2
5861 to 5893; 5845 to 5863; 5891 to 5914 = 0.5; 10.6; 10.3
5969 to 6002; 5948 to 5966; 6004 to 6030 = 0.1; 10.3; 10.1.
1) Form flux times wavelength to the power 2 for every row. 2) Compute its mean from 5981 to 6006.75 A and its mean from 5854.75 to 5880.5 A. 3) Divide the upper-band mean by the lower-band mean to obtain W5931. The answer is 1.0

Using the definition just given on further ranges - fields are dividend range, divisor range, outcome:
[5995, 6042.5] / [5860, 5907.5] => 1.03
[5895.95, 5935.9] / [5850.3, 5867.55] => 1.01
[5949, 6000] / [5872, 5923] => 1.02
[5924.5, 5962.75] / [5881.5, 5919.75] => 1.02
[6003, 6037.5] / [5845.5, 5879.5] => 1.02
